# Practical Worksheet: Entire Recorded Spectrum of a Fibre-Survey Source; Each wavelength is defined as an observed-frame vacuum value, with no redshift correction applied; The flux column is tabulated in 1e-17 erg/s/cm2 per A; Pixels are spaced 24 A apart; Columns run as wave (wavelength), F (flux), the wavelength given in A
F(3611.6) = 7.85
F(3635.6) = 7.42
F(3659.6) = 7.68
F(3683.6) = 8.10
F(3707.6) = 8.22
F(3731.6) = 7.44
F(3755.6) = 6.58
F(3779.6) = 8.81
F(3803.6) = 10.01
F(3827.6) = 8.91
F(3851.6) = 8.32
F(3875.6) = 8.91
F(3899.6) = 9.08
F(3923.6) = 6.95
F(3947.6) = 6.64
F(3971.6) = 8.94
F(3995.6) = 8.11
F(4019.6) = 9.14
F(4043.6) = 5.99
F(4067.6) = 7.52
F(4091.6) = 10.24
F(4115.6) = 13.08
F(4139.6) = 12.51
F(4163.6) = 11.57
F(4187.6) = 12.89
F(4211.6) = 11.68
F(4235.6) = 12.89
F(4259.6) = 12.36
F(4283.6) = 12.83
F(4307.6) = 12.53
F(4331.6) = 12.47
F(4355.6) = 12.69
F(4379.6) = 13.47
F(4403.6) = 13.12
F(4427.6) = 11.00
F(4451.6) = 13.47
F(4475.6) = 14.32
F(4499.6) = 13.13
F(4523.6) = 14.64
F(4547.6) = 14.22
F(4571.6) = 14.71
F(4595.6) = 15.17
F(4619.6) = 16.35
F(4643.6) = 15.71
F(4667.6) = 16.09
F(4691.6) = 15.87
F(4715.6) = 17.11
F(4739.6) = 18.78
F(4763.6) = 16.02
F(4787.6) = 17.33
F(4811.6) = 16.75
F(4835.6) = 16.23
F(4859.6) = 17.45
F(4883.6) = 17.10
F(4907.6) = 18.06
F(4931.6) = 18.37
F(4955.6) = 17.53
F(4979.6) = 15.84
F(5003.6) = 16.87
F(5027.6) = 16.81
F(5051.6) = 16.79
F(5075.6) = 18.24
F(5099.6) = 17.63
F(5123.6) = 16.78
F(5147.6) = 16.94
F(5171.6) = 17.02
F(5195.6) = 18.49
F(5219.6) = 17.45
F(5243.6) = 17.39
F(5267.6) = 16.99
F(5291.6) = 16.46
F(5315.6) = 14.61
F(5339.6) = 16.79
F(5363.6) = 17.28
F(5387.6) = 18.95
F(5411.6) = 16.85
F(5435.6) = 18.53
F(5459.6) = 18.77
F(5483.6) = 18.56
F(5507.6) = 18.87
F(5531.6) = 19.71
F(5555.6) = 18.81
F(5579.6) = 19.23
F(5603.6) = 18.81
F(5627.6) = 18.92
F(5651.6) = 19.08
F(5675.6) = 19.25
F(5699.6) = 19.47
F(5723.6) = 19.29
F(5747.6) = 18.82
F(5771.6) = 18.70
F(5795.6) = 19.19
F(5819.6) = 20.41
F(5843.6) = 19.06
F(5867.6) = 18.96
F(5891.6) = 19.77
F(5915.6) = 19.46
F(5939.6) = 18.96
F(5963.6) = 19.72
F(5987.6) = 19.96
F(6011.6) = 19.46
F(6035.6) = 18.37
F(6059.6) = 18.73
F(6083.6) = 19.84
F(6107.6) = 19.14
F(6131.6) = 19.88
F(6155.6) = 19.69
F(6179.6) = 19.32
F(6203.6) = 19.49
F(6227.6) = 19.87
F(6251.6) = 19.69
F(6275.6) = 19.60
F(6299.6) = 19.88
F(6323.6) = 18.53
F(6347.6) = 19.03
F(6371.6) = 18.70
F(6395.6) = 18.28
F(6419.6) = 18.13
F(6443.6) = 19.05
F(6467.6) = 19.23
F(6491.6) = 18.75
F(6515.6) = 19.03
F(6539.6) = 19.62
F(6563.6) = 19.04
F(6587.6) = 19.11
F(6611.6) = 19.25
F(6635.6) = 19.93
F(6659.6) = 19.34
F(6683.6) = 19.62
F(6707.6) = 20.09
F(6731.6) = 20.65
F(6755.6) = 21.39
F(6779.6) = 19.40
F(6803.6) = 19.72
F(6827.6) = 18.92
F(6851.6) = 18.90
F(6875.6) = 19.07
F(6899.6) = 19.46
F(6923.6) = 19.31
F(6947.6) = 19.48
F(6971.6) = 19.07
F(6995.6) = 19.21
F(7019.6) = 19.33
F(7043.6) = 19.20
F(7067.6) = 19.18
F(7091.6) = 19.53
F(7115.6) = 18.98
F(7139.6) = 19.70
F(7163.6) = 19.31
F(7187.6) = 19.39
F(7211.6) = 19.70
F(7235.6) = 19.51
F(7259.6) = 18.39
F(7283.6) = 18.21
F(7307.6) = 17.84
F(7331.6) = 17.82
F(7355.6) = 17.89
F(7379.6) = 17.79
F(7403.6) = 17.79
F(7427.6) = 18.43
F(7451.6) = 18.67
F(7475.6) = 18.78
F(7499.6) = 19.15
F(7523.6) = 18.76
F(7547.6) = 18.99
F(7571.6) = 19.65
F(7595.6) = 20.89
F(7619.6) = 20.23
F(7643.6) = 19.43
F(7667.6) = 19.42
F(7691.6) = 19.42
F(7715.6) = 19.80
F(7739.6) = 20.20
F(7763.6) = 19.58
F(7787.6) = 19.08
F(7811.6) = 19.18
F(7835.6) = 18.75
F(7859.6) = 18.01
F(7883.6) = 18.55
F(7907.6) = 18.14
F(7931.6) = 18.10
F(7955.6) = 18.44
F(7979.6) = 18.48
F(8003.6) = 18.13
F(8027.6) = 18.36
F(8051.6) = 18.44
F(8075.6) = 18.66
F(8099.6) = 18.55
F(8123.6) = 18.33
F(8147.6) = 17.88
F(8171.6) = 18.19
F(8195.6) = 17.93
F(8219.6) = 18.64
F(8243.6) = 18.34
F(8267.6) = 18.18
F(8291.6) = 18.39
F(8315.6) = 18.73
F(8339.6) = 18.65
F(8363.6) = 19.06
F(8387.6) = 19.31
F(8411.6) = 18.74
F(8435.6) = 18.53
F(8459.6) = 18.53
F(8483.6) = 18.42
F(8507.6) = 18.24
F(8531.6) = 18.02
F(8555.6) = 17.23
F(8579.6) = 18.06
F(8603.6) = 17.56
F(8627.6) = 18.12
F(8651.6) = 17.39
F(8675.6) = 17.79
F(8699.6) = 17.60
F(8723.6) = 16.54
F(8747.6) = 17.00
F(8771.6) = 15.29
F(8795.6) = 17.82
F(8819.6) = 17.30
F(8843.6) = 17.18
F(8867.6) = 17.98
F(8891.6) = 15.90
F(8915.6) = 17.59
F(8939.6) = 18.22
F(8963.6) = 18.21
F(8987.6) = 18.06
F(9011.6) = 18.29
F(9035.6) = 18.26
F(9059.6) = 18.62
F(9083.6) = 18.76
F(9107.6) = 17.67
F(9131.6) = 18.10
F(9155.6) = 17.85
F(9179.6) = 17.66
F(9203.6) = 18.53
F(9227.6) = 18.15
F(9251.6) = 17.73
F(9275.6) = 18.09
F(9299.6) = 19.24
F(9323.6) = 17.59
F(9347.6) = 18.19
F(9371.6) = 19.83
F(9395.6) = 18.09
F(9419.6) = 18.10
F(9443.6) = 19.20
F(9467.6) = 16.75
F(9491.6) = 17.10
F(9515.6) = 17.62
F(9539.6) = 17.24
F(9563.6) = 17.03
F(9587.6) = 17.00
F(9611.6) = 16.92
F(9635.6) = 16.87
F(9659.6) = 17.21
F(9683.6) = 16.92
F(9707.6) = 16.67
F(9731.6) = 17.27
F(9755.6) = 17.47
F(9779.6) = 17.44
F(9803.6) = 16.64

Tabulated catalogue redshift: 0.026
